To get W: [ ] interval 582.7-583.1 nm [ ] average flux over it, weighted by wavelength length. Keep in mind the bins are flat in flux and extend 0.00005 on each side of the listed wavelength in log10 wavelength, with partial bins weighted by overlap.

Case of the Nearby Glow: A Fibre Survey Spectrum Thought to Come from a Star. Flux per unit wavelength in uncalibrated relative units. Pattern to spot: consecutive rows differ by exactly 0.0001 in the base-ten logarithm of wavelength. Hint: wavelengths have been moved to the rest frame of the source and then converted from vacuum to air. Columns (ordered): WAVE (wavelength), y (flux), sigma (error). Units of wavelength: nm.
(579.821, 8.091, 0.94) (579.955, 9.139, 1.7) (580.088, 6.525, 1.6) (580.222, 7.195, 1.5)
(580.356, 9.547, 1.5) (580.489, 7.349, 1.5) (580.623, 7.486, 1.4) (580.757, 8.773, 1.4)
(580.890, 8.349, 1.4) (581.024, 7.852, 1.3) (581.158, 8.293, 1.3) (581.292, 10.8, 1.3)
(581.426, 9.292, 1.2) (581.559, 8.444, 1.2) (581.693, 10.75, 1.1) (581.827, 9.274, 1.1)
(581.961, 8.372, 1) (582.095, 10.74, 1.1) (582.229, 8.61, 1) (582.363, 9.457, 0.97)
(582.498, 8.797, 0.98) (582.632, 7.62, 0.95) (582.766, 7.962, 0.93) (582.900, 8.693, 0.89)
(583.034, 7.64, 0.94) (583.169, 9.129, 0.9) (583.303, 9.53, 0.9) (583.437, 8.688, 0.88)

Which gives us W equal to 8.11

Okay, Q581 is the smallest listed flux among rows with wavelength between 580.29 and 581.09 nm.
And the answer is 7.349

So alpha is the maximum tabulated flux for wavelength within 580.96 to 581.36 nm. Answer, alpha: 10.8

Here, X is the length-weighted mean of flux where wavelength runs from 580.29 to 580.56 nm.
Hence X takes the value 8.44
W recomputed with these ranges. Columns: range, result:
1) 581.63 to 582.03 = 9.46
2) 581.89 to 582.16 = 9.54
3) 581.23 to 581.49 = 10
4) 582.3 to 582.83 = 8.44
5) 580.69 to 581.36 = 8.81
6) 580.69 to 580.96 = 8.57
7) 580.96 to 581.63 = 8.96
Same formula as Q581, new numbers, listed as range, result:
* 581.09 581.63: 8.293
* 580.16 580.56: 7.195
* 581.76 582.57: 8.372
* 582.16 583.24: 7.62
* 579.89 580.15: 6.525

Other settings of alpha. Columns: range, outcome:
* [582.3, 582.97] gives 9.457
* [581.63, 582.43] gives 10.75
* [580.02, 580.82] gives 9.547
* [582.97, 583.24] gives 9.129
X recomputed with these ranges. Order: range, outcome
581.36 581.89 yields 9.46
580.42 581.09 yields 7.98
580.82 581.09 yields 8.13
